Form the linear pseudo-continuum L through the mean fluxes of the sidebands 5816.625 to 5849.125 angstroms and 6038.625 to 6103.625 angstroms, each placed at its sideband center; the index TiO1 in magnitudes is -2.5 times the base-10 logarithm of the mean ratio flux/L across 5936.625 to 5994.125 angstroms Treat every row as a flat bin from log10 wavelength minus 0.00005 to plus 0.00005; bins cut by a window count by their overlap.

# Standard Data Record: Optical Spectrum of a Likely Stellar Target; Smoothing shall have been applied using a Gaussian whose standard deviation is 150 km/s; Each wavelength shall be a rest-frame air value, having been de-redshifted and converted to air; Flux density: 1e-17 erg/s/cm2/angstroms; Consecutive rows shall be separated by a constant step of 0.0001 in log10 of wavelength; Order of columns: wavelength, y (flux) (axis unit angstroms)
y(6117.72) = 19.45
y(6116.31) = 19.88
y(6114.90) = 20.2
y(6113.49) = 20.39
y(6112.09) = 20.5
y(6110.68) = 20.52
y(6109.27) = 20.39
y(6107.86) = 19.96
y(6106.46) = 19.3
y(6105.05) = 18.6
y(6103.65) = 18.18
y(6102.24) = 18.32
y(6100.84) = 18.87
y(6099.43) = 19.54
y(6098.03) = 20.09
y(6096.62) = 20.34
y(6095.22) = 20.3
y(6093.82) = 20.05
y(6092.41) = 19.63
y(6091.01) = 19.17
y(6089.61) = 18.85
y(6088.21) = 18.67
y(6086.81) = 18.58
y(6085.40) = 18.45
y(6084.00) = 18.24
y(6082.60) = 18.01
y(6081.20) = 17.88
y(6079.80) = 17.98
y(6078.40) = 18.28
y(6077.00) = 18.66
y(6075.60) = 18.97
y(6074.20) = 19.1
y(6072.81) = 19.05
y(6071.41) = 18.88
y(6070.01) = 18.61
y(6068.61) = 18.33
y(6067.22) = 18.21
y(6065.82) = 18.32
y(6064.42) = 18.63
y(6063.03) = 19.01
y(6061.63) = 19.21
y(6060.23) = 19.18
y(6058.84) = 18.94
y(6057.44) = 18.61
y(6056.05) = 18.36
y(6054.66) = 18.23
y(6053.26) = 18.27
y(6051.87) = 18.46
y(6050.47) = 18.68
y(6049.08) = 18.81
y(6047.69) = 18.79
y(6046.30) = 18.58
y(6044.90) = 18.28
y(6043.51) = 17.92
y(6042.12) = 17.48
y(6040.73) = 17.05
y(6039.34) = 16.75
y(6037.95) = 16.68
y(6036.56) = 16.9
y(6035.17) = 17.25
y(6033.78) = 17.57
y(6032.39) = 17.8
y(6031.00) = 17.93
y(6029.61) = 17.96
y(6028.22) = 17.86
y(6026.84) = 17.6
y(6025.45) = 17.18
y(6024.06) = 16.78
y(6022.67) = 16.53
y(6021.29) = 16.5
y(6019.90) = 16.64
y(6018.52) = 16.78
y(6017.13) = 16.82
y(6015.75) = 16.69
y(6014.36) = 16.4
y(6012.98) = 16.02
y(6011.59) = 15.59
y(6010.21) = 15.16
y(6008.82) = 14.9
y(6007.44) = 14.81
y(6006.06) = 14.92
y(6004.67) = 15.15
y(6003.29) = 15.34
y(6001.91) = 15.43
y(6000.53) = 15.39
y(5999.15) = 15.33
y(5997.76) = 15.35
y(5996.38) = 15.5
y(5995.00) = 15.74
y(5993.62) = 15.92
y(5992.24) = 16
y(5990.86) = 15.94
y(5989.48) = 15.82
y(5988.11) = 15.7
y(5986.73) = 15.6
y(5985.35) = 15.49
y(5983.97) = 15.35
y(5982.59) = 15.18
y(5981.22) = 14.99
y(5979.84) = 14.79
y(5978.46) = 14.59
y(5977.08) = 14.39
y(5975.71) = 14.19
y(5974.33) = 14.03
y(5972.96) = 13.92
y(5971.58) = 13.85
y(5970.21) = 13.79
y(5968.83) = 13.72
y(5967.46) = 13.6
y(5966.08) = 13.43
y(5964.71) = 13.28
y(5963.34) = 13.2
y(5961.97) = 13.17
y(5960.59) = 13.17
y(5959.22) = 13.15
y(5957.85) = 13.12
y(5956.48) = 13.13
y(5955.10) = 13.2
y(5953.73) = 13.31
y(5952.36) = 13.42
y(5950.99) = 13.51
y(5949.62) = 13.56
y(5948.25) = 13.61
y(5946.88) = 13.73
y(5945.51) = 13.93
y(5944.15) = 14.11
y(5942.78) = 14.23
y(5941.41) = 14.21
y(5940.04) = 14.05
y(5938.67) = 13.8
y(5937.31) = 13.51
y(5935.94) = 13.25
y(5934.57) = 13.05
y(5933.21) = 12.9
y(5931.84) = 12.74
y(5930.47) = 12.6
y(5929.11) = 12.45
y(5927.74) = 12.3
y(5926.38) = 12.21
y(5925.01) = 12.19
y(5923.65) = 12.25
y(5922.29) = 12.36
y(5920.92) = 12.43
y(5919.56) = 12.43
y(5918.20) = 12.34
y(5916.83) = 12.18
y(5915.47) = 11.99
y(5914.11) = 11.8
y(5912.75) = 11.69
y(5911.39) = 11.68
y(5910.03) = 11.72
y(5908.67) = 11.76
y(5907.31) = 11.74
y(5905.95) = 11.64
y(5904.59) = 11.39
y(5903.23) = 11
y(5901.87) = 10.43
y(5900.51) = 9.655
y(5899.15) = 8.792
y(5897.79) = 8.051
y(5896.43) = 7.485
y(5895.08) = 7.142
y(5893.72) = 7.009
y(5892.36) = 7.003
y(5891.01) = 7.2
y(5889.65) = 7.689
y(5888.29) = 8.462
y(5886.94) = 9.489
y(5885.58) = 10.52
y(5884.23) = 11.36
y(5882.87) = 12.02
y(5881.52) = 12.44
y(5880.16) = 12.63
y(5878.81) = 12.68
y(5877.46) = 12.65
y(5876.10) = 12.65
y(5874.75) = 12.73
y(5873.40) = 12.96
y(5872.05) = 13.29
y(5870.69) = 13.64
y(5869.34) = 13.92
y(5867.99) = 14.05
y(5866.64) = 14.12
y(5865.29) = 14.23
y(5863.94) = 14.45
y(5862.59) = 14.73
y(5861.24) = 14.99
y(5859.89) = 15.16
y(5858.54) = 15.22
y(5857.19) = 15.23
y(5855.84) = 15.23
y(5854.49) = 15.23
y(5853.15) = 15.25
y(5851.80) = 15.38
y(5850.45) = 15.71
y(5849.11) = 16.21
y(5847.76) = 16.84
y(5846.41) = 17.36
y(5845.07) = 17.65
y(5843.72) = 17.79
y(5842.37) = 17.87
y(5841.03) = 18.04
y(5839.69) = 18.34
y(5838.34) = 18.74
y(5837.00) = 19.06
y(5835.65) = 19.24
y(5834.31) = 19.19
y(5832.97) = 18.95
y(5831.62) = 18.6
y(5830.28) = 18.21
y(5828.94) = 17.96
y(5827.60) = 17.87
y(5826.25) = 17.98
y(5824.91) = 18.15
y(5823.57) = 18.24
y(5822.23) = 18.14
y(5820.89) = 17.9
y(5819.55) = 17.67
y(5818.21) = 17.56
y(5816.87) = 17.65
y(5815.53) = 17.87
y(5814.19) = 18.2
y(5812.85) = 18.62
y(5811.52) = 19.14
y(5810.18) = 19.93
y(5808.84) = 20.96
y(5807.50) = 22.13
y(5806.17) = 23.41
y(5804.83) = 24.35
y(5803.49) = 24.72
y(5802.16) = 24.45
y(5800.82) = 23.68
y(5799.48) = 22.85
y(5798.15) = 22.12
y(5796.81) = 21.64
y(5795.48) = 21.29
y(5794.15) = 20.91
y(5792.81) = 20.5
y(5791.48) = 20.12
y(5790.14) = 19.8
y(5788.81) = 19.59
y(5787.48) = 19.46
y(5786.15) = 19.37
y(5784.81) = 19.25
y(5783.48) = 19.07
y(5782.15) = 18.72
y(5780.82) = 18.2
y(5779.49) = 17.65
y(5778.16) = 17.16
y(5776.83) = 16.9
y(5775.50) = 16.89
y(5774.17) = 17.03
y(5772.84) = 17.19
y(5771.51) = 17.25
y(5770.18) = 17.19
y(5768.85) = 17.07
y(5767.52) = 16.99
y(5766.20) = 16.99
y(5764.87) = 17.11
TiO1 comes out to 0.285 mag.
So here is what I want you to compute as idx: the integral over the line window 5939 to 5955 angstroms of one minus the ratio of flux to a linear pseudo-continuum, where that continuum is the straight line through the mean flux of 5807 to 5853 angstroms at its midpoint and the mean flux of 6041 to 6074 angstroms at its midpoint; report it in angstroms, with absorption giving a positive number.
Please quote 4.00 angstroms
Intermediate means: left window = 18.2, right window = 18.5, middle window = 13.8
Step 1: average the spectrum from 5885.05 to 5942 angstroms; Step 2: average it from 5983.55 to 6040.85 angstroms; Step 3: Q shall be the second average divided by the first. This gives 1.46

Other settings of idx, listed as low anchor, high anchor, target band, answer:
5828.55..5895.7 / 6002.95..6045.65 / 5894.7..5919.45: 6.9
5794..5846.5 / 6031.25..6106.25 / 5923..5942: 6.1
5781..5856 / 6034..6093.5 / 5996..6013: 3.0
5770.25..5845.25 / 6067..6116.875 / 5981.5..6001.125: 3.7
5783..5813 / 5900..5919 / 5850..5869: 1.2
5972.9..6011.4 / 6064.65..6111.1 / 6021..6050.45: -1.1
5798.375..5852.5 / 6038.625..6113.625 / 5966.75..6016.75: 10.0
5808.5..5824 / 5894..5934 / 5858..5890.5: 3.6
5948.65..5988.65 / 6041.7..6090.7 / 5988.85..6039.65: -0.6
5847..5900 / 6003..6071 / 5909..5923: 1.7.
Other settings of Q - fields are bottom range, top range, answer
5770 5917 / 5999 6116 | 1.14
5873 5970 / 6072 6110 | 1.59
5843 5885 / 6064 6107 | 1.31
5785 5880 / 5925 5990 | 0.77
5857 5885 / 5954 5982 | 1.01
